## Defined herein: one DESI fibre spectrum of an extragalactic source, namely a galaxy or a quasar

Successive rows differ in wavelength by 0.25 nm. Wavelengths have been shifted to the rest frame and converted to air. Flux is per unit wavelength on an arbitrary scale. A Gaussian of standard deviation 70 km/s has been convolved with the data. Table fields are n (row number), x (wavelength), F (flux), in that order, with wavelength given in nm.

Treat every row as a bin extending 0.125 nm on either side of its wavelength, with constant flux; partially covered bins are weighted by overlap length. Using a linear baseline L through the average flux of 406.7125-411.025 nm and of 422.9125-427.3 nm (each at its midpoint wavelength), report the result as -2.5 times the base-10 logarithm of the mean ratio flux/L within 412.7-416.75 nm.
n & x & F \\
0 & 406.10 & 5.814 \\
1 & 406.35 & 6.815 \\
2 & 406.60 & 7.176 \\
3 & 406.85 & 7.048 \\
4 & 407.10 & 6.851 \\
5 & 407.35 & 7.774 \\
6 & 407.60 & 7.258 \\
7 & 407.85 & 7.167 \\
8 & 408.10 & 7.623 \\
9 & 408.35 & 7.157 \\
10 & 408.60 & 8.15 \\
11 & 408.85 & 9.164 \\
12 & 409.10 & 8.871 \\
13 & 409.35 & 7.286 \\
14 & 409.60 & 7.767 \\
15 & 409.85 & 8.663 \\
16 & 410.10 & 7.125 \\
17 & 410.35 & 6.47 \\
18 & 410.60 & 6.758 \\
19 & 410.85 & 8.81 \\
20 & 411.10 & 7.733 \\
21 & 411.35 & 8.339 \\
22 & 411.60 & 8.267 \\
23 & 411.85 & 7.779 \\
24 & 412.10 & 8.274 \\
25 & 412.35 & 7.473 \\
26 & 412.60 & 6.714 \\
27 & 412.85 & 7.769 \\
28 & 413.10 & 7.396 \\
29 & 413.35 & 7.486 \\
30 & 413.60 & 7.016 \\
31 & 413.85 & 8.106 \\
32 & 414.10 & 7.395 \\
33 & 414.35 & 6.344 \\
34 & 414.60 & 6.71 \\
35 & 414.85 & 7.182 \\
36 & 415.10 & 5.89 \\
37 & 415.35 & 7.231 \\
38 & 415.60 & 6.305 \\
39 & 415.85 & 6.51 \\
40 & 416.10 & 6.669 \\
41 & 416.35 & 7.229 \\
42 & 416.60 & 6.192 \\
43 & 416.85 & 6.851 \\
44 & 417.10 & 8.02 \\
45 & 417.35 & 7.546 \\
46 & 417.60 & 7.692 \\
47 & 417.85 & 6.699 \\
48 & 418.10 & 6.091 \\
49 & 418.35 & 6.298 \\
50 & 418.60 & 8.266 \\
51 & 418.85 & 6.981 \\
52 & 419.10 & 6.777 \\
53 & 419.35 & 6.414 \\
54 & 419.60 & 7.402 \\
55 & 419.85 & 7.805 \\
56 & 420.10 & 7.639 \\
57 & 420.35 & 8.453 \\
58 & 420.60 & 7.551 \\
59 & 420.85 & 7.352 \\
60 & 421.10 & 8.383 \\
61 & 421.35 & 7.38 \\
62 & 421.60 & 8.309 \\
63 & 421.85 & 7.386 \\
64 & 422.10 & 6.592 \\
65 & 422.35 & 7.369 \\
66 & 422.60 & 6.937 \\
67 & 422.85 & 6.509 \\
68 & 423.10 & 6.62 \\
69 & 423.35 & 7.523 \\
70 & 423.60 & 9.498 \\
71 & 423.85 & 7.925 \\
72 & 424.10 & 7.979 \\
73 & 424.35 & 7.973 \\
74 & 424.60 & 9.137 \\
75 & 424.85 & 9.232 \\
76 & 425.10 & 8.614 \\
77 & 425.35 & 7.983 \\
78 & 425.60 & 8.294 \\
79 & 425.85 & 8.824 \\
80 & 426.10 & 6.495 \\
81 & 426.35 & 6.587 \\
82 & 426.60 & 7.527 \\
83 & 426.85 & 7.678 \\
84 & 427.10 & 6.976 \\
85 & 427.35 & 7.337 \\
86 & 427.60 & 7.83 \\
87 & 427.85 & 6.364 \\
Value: 0.114 mag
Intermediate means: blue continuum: 7.64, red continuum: 7.9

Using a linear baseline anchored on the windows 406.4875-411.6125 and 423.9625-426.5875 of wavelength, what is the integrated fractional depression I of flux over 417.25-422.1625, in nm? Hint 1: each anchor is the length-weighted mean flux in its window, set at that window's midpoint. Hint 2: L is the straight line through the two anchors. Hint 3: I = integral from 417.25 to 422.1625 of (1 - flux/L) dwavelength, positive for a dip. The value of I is 0.36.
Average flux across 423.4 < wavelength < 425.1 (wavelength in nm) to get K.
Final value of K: 8.57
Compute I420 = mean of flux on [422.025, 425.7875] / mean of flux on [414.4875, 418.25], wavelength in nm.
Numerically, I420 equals 1.15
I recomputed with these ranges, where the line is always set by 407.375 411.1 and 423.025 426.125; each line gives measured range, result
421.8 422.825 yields 0.147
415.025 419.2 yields 0.567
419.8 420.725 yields 0.026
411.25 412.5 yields -0.028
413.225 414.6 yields 0.117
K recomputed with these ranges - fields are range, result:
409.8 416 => 7.33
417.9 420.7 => 7.23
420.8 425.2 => 7.82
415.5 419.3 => 6.94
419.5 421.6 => 7.78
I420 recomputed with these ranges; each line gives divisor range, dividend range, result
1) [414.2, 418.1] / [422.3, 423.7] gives 1.08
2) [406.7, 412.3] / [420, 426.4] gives 1.01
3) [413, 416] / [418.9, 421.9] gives 1.09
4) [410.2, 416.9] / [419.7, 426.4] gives 1.08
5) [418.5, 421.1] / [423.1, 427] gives 1.07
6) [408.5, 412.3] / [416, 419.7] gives 0.88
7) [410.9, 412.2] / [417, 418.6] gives 0.88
